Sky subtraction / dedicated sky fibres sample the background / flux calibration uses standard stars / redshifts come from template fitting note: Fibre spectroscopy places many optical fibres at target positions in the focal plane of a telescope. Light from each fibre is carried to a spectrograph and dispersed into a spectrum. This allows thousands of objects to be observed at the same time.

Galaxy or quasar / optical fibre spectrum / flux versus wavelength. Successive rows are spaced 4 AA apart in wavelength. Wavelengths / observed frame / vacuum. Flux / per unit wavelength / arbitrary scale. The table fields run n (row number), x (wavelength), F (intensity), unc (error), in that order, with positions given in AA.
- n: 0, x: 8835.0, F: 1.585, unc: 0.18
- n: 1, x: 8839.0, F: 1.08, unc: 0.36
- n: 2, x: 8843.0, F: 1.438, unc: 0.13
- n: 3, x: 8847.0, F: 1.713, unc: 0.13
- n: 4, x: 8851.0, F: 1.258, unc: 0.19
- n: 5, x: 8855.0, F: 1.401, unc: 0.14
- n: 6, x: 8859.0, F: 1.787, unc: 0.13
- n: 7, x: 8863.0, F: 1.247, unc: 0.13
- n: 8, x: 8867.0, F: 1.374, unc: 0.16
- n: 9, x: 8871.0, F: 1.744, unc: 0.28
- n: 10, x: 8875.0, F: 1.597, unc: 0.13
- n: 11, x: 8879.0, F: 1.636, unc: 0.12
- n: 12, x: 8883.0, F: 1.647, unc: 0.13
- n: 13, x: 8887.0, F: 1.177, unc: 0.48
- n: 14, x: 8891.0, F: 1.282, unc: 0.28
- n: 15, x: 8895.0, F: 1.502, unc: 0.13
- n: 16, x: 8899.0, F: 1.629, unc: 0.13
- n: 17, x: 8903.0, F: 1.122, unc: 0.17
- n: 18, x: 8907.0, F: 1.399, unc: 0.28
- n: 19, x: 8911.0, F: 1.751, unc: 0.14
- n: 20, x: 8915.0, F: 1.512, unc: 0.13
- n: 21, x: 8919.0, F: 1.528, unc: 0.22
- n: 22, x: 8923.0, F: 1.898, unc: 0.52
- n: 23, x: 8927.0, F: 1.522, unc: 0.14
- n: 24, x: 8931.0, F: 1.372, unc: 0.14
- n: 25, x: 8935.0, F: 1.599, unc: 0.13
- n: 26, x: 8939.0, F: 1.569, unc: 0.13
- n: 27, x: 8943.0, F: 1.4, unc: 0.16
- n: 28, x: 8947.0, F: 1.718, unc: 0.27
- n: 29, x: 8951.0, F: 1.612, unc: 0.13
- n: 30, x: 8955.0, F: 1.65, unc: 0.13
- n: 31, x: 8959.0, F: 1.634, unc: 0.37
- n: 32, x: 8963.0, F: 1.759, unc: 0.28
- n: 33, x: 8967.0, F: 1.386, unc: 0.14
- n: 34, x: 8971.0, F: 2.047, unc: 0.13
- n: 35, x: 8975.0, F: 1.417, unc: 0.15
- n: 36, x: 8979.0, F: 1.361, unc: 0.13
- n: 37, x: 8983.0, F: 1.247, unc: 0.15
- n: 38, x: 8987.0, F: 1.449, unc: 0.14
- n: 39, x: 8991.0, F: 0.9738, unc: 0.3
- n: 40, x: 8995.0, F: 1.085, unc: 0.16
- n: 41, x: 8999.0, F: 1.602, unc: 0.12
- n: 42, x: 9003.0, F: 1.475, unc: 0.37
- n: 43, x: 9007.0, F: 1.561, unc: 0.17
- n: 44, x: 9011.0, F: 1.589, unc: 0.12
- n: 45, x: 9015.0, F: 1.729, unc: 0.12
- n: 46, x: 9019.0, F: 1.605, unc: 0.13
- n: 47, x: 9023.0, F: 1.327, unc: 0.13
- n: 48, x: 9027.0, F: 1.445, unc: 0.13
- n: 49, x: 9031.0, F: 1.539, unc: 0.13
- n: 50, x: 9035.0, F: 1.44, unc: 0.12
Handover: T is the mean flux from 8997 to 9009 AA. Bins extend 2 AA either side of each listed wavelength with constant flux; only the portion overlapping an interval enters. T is 1.55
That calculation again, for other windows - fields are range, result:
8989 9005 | 1.28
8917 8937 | 1.58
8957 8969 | 1.59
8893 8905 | 1.42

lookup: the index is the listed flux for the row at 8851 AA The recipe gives 1.258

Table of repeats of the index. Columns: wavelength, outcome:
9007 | 1.561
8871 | 1.744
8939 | 1.569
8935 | 1.599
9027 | 1.445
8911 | 1.751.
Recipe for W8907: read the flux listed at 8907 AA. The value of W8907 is 1.399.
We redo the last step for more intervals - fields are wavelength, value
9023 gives 1.327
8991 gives 0.9738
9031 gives 1.539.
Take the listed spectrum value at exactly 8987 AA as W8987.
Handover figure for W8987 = 1.449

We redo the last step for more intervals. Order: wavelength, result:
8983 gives 1.247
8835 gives 1.585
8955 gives 1.65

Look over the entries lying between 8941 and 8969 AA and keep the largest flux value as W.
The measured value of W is 1.759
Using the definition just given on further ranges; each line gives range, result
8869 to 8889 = 1.744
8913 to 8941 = 1.898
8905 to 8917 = 1.751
